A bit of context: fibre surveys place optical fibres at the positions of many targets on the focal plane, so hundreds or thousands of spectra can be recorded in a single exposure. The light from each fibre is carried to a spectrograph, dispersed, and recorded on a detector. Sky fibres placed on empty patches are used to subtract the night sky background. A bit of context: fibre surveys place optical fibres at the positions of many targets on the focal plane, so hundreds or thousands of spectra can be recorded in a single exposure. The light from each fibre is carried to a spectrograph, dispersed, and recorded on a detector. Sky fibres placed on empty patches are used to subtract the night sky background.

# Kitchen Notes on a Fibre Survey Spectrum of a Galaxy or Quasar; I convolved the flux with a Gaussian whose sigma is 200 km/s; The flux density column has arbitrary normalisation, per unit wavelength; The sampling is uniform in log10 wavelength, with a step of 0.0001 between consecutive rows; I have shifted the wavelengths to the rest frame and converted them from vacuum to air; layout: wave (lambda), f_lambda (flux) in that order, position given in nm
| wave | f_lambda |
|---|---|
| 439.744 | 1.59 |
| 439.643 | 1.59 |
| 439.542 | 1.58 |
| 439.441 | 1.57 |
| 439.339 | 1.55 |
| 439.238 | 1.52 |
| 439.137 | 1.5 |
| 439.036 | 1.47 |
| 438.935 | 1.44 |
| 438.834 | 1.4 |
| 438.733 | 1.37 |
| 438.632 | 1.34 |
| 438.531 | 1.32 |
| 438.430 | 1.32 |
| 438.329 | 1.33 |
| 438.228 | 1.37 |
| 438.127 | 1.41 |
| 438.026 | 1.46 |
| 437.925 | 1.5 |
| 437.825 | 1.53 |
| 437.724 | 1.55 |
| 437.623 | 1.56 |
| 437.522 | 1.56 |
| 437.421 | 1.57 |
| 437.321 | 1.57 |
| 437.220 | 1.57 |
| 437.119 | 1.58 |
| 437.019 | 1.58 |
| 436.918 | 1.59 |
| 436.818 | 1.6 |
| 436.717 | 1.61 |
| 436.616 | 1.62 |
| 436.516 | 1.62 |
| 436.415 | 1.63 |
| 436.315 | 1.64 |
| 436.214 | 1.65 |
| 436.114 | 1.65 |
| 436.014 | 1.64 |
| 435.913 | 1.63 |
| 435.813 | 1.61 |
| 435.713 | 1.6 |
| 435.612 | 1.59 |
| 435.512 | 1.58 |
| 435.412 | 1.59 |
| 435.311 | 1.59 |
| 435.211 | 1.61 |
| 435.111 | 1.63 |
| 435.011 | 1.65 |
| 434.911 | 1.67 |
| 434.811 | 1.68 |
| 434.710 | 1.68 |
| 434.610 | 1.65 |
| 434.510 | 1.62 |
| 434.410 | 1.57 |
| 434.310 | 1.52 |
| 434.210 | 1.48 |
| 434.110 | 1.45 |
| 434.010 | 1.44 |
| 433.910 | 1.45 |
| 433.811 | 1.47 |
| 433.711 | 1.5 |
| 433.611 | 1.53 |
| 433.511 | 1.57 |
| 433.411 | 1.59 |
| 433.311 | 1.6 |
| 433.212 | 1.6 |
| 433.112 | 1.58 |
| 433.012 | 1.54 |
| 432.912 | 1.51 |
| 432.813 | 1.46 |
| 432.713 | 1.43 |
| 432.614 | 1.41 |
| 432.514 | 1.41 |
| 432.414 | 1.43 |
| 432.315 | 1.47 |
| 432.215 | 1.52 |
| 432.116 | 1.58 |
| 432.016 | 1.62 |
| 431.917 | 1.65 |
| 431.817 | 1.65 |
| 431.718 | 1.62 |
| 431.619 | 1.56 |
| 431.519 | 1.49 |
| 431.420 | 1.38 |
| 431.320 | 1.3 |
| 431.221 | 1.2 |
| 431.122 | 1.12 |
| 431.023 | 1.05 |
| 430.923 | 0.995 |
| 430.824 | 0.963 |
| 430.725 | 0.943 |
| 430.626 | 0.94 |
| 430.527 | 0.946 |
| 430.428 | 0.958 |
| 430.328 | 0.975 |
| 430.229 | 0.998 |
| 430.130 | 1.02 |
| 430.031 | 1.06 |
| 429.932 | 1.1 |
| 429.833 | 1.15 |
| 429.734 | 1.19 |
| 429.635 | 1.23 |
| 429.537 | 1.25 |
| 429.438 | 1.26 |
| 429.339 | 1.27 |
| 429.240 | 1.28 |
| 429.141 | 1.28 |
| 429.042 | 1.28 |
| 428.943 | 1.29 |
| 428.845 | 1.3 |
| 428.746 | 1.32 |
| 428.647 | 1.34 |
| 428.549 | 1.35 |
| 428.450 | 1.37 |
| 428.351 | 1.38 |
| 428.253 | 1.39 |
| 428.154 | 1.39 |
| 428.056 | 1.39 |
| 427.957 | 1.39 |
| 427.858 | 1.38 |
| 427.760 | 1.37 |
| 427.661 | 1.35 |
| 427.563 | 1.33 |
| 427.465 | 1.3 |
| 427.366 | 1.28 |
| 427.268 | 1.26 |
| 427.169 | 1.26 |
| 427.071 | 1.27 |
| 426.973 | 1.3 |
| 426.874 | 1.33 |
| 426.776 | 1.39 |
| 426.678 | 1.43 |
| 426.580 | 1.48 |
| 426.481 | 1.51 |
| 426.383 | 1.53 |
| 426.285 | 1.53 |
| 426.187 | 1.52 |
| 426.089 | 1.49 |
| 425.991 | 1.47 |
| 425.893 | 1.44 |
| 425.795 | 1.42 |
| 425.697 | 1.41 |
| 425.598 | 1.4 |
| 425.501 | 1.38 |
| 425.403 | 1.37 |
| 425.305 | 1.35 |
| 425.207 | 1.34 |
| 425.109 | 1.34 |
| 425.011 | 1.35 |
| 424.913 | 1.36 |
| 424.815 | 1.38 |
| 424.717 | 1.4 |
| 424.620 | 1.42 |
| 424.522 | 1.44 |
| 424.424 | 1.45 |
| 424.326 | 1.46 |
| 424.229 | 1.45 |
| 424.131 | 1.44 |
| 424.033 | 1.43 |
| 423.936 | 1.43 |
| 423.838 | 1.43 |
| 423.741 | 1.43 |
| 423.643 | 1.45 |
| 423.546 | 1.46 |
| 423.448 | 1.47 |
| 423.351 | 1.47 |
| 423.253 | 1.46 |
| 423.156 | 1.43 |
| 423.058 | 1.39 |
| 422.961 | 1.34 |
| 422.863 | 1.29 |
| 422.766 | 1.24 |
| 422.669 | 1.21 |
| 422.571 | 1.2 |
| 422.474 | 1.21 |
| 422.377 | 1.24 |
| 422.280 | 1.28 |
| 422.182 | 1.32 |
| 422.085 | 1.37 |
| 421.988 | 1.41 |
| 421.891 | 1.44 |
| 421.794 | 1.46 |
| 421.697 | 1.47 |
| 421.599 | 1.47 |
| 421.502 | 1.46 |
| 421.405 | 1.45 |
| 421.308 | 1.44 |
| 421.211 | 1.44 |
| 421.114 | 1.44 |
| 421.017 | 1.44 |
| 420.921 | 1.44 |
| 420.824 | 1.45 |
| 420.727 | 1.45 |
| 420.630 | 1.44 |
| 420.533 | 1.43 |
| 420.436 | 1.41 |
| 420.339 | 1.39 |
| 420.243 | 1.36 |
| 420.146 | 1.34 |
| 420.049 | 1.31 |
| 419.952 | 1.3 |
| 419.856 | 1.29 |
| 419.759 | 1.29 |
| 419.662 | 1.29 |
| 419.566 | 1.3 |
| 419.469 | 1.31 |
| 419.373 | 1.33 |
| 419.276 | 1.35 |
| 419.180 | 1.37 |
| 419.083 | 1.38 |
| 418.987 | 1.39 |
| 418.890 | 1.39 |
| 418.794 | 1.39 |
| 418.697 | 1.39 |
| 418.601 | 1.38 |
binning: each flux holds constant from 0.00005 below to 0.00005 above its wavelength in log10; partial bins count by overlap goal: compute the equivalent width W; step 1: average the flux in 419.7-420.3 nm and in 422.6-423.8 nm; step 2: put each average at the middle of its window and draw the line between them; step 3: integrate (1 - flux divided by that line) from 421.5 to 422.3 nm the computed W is -0.03 nm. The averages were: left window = 1.32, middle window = 1.41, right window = 1.38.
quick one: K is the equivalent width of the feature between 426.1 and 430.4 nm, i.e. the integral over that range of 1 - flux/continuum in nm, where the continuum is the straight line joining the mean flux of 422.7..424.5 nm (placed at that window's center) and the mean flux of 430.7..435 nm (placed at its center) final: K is 0.41 nm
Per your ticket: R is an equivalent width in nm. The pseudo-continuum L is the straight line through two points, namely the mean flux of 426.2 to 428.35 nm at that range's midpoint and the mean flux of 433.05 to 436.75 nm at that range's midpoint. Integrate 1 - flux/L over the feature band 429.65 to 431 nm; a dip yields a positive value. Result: 0.403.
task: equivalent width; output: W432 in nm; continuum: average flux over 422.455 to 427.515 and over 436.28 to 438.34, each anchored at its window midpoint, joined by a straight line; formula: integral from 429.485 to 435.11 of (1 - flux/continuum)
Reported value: 0.39 nm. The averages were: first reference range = 1.39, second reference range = 1.55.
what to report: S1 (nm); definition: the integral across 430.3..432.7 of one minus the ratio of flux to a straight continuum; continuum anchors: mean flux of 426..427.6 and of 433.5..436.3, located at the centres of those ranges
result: 0.32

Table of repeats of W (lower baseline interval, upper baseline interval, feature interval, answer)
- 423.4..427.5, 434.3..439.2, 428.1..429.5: 0.12 nm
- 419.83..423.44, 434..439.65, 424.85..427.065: 0.02 nm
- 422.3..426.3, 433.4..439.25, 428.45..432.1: 0.57 nm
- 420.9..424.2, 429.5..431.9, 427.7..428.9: -0.12 nm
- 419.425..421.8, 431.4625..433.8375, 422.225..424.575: 0.08 nm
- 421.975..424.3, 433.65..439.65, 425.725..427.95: 0.04 nm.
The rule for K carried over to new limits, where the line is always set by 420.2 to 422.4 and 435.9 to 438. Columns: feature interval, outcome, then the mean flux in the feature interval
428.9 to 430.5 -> 0.372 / 1.16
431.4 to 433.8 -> 0.018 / 1.53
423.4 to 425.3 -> 0.044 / 1.42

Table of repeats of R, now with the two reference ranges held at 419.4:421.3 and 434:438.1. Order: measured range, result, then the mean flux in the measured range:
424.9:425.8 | 0.05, 1.37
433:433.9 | 0.00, 1.55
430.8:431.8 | 0.16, 1.29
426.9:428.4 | 0.14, 1.34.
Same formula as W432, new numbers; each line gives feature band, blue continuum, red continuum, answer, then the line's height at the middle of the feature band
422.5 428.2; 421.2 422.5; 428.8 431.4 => -0.50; 1.28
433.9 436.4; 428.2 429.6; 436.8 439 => -0.30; 1.43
